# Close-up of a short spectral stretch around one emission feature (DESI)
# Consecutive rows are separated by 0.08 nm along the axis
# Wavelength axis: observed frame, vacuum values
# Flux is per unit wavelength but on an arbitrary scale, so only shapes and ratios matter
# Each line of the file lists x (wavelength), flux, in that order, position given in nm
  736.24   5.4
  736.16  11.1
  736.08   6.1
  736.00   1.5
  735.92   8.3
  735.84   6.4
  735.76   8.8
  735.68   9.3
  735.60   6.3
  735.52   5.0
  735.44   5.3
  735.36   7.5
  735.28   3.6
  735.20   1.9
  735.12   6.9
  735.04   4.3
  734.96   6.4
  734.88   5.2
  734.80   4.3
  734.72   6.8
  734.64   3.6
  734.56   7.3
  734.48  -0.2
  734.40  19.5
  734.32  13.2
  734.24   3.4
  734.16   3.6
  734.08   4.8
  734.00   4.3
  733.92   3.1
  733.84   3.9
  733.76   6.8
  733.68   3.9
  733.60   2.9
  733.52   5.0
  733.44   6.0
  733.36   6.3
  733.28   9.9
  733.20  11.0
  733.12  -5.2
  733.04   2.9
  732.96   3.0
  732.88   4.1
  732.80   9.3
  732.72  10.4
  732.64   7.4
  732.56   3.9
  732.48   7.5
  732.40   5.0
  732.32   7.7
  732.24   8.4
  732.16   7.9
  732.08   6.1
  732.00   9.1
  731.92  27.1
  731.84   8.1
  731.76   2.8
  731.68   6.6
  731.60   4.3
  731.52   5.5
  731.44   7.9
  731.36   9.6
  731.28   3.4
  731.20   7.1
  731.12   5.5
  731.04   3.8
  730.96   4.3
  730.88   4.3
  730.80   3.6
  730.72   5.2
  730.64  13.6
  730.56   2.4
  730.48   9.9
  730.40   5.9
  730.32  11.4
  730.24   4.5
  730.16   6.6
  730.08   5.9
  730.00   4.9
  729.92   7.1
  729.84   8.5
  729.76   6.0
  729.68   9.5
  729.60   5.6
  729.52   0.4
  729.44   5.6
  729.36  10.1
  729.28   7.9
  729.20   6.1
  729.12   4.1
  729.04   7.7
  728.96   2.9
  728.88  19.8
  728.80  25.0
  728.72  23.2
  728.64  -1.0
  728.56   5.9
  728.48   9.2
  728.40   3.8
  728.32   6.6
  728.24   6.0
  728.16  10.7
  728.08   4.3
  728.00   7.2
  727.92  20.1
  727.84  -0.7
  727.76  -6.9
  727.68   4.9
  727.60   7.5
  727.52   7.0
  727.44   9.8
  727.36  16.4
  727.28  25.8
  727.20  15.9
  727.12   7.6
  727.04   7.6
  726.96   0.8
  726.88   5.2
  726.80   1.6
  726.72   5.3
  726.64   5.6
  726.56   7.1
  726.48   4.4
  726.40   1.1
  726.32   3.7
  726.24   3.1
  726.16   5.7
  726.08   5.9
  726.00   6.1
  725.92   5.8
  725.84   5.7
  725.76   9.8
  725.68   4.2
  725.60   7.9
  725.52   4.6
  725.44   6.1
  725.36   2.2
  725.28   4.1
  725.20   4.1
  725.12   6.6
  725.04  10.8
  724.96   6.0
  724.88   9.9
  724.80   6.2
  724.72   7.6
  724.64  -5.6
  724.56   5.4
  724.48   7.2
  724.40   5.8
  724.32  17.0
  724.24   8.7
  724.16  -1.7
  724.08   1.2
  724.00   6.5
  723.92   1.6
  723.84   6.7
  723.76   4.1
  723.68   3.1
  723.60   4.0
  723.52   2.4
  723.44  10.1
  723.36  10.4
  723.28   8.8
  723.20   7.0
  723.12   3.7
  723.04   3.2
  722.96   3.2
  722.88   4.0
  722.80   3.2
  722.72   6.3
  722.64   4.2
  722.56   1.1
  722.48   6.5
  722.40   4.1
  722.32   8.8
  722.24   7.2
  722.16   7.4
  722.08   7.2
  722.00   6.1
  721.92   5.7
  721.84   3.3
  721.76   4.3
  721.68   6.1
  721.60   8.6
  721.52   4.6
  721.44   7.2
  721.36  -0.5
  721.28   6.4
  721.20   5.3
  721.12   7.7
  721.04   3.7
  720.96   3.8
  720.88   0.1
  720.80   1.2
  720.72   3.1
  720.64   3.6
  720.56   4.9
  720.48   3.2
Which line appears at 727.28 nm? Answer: [S II] 6716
